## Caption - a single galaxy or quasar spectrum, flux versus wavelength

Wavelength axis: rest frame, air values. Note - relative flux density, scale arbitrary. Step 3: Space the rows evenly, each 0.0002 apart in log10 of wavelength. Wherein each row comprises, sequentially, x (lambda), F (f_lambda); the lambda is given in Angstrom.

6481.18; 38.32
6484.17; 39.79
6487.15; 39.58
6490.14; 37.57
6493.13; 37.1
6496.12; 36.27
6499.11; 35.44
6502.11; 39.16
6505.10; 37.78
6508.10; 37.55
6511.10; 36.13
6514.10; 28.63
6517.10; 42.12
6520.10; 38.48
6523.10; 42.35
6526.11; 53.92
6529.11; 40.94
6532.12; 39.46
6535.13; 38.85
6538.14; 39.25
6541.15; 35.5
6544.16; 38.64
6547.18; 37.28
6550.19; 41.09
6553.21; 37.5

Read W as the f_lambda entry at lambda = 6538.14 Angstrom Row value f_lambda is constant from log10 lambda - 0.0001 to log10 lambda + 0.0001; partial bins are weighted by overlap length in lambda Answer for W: 39.25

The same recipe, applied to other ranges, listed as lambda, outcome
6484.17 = 39.79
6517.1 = 42.12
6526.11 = 53.92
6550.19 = 41.09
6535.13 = 38.85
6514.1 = 28.63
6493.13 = 37.1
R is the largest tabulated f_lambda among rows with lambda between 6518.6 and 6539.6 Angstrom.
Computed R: 53.92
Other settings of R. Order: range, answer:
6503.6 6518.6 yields 42.12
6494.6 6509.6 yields 39.16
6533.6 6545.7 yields 39.25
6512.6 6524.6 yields 42.35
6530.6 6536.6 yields 39.46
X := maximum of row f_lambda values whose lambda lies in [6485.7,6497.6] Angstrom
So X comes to 39.58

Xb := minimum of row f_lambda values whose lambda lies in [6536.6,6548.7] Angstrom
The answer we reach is 35.5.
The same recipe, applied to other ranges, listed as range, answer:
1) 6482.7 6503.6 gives 35.44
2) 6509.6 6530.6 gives 28.63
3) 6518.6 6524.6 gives 38.48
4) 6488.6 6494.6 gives 37.1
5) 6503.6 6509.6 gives 37.55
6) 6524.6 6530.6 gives 40.94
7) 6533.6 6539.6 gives 38.85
